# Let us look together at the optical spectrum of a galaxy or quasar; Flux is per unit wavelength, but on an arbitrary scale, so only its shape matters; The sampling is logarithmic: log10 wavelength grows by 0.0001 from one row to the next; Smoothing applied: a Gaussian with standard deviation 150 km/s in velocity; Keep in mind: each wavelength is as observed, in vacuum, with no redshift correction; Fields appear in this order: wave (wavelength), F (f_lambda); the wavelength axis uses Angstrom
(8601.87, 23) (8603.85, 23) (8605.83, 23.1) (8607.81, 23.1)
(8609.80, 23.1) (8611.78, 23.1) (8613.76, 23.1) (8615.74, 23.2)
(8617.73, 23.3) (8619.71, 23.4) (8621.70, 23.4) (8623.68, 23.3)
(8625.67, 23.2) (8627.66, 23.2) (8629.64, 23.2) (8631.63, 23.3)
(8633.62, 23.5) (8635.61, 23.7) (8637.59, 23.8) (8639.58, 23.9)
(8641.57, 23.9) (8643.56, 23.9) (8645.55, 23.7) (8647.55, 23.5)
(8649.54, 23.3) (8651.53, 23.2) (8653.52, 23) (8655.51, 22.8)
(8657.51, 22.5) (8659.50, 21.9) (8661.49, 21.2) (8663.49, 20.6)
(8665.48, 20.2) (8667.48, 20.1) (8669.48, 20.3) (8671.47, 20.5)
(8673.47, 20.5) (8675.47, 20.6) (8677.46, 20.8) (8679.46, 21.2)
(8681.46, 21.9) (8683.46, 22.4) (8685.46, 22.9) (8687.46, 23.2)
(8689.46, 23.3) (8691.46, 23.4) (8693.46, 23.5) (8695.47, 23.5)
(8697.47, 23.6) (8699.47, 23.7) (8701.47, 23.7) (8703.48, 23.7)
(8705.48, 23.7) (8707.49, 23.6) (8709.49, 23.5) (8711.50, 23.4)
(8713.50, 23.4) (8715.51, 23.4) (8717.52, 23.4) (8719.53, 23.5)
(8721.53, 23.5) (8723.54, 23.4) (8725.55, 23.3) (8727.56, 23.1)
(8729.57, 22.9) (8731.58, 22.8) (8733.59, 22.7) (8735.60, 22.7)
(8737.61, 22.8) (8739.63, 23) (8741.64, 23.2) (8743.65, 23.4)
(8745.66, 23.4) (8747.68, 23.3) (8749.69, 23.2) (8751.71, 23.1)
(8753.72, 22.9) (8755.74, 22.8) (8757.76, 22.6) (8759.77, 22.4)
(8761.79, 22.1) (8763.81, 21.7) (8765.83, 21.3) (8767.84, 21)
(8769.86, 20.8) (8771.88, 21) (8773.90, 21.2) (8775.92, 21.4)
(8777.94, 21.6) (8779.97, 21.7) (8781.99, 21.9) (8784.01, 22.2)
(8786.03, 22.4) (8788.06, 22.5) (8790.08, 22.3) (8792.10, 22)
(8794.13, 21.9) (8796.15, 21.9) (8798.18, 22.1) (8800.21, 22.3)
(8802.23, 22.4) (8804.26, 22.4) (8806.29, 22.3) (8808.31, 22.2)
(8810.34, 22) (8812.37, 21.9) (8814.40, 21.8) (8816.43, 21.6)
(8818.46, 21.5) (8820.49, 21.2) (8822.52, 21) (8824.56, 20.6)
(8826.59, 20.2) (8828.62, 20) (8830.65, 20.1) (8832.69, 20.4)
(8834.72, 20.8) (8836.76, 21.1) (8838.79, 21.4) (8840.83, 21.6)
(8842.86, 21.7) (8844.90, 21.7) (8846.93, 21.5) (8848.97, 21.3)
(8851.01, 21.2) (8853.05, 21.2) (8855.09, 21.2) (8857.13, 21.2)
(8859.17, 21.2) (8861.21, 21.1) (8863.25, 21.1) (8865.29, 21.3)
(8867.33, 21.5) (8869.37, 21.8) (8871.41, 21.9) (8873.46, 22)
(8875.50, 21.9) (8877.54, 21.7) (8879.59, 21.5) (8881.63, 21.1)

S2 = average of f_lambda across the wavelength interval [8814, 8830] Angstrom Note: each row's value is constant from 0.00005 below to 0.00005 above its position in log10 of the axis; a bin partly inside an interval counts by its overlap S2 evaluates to 20.9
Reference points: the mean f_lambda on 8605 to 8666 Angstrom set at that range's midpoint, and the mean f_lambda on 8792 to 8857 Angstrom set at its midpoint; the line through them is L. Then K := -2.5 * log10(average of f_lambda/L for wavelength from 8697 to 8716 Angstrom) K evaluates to -0.054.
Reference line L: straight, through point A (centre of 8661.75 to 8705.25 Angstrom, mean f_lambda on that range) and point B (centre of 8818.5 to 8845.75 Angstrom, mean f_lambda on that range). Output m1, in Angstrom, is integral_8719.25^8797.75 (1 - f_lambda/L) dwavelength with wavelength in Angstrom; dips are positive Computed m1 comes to -3.3 Angstrom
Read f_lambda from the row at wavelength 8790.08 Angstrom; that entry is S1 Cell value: 22.3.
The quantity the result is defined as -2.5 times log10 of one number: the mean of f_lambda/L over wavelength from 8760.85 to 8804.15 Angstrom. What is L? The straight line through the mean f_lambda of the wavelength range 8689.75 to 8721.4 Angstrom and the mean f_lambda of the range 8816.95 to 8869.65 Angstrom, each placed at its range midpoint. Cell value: 0.02 mag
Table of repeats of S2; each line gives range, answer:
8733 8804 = 22.3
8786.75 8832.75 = 21.6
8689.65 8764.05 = 23.2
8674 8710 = 22.9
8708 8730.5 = 23.4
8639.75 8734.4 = 22.7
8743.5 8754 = 23.2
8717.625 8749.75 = 23.1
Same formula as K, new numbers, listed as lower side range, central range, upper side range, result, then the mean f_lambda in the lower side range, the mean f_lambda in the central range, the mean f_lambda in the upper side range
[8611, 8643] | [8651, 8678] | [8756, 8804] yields 0.087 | 23.4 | 21.3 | 21.9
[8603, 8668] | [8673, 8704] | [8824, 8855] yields -0.010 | 22.9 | 22.6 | 21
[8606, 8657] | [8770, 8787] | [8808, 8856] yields 0.007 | 23.3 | 21.6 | 21.2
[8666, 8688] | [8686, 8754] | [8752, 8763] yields -0.065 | 21.2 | 23.3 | 22.6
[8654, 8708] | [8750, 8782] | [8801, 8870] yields -0.007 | 22.2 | 21.9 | 21.3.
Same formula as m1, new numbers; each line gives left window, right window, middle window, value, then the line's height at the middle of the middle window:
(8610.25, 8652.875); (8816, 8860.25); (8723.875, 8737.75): -0.4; 22.3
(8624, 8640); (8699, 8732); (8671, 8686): 1.3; 23.4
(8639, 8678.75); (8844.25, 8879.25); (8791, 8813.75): -0.5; 21.6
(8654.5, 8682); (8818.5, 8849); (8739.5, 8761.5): -2.1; 21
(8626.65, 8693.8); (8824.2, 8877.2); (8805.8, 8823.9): -0.2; 21.4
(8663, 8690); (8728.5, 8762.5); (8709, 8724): -0.8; 22.2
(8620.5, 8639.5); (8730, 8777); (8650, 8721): 1.5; 23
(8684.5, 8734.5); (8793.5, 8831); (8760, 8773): 0.6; 22.4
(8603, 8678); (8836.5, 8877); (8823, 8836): 0.7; 21.6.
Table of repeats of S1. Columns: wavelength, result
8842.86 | 21.7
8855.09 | 21.2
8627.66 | 23.2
